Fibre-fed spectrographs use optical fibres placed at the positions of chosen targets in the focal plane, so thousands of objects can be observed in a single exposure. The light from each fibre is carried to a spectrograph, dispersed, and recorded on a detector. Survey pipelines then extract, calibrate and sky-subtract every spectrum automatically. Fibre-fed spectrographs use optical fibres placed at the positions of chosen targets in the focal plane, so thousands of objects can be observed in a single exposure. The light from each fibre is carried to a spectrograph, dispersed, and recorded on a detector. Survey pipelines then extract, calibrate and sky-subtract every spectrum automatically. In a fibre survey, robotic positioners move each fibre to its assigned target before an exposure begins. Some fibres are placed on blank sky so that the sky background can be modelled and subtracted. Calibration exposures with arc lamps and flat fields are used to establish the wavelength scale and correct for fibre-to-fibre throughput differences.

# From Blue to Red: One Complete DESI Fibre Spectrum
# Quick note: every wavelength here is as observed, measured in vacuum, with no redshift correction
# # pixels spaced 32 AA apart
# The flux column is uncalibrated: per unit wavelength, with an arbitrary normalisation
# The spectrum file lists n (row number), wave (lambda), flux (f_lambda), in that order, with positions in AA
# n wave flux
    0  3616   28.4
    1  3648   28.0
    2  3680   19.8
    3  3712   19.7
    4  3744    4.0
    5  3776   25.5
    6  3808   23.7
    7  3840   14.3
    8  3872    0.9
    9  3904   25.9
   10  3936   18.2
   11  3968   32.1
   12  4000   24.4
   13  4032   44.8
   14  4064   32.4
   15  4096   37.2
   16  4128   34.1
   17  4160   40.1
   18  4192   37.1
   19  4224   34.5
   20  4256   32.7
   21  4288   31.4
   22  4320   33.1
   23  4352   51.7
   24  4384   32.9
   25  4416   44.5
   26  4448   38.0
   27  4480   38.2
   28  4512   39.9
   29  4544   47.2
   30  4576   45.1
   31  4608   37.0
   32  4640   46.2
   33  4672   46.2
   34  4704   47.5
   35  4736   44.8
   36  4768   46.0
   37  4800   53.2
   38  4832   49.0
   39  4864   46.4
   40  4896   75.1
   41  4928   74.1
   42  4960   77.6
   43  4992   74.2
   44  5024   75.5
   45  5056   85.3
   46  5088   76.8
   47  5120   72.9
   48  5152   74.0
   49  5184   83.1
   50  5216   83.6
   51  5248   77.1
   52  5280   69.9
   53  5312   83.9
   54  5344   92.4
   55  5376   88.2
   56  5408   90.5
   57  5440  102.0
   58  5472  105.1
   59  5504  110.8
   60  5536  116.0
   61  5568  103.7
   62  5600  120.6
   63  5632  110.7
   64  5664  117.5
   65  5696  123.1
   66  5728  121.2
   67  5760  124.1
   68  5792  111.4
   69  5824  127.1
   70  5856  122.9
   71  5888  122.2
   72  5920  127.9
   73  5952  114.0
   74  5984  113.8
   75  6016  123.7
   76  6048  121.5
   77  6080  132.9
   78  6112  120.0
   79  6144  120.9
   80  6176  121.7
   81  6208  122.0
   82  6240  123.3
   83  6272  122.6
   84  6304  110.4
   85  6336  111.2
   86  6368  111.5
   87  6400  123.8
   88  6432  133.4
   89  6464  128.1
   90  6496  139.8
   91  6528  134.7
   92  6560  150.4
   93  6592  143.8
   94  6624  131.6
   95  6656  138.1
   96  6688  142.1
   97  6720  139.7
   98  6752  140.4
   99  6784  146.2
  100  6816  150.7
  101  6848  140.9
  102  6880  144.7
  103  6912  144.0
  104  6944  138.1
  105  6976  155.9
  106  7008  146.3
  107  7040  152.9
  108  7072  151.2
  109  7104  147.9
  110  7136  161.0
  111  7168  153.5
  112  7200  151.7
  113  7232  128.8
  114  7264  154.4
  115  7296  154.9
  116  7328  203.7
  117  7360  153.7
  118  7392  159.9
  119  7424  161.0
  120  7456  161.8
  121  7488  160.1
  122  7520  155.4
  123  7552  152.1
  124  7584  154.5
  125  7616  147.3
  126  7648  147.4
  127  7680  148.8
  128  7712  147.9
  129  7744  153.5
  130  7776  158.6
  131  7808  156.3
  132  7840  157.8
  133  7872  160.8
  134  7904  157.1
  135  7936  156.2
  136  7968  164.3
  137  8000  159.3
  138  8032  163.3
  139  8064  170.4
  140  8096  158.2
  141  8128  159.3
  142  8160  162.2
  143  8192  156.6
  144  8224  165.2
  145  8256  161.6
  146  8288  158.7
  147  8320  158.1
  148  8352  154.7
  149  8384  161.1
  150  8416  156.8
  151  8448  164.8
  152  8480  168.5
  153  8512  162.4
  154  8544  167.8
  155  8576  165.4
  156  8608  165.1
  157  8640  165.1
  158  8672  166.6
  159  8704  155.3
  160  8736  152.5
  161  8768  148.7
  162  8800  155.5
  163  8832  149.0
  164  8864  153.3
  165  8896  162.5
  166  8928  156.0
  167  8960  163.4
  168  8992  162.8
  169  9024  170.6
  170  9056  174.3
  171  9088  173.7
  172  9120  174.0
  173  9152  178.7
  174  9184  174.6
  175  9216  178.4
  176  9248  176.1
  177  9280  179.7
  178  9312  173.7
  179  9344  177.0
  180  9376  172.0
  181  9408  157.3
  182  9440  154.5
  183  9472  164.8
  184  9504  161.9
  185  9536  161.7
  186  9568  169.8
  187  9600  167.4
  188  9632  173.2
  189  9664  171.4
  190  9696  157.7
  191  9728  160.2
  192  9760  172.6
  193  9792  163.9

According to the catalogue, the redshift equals 0.226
